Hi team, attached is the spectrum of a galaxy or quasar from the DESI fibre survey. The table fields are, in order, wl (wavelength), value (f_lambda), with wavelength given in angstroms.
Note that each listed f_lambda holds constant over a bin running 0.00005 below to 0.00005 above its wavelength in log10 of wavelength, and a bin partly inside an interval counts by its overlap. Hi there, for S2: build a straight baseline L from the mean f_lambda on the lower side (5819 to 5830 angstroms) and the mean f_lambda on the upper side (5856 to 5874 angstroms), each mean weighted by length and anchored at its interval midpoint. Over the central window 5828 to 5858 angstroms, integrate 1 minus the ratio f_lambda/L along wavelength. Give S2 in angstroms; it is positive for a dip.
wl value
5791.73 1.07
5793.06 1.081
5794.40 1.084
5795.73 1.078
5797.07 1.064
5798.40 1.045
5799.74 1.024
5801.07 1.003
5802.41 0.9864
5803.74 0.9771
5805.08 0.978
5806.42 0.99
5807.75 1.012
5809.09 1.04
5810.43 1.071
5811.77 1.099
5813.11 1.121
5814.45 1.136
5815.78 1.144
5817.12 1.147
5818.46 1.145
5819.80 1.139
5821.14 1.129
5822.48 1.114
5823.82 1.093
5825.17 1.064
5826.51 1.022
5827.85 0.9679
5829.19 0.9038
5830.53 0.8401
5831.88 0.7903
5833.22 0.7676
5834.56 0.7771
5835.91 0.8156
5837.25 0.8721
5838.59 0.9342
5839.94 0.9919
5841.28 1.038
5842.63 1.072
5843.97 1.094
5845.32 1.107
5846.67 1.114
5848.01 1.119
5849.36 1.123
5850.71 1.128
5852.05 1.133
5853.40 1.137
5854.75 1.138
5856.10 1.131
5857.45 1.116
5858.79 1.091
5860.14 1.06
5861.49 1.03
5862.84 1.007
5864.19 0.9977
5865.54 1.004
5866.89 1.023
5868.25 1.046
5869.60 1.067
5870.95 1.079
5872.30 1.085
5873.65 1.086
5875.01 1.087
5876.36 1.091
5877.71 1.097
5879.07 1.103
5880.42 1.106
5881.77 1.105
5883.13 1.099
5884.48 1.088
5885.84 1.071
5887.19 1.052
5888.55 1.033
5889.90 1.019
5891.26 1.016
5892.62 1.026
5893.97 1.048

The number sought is 1.4 angstroms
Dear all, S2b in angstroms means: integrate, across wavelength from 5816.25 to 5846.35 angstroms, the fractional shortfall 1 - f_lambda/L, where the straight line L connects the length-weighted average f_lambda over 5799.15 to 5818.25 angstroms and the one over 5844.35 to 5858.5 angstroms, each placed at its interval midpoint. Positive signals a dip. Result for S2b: 2.6 angstroms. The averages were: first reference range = 1.05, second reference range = 1.12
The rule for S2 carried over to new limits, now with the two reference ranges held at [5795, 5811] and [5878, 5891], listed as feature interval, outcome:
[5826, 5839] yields 2.19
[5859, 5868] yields 0.30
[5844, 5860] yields -0.99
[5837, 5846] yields 0.21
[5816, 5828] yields -0.74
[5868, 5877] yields -0.11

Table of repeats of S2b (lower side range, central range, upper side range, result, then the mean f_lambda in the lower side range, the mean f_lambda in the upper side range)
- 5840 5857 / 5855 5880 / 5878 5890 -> 0.5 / 1.11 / 1.08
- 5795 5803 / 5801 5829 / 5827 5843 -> -2.7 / 1.03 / 0.896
